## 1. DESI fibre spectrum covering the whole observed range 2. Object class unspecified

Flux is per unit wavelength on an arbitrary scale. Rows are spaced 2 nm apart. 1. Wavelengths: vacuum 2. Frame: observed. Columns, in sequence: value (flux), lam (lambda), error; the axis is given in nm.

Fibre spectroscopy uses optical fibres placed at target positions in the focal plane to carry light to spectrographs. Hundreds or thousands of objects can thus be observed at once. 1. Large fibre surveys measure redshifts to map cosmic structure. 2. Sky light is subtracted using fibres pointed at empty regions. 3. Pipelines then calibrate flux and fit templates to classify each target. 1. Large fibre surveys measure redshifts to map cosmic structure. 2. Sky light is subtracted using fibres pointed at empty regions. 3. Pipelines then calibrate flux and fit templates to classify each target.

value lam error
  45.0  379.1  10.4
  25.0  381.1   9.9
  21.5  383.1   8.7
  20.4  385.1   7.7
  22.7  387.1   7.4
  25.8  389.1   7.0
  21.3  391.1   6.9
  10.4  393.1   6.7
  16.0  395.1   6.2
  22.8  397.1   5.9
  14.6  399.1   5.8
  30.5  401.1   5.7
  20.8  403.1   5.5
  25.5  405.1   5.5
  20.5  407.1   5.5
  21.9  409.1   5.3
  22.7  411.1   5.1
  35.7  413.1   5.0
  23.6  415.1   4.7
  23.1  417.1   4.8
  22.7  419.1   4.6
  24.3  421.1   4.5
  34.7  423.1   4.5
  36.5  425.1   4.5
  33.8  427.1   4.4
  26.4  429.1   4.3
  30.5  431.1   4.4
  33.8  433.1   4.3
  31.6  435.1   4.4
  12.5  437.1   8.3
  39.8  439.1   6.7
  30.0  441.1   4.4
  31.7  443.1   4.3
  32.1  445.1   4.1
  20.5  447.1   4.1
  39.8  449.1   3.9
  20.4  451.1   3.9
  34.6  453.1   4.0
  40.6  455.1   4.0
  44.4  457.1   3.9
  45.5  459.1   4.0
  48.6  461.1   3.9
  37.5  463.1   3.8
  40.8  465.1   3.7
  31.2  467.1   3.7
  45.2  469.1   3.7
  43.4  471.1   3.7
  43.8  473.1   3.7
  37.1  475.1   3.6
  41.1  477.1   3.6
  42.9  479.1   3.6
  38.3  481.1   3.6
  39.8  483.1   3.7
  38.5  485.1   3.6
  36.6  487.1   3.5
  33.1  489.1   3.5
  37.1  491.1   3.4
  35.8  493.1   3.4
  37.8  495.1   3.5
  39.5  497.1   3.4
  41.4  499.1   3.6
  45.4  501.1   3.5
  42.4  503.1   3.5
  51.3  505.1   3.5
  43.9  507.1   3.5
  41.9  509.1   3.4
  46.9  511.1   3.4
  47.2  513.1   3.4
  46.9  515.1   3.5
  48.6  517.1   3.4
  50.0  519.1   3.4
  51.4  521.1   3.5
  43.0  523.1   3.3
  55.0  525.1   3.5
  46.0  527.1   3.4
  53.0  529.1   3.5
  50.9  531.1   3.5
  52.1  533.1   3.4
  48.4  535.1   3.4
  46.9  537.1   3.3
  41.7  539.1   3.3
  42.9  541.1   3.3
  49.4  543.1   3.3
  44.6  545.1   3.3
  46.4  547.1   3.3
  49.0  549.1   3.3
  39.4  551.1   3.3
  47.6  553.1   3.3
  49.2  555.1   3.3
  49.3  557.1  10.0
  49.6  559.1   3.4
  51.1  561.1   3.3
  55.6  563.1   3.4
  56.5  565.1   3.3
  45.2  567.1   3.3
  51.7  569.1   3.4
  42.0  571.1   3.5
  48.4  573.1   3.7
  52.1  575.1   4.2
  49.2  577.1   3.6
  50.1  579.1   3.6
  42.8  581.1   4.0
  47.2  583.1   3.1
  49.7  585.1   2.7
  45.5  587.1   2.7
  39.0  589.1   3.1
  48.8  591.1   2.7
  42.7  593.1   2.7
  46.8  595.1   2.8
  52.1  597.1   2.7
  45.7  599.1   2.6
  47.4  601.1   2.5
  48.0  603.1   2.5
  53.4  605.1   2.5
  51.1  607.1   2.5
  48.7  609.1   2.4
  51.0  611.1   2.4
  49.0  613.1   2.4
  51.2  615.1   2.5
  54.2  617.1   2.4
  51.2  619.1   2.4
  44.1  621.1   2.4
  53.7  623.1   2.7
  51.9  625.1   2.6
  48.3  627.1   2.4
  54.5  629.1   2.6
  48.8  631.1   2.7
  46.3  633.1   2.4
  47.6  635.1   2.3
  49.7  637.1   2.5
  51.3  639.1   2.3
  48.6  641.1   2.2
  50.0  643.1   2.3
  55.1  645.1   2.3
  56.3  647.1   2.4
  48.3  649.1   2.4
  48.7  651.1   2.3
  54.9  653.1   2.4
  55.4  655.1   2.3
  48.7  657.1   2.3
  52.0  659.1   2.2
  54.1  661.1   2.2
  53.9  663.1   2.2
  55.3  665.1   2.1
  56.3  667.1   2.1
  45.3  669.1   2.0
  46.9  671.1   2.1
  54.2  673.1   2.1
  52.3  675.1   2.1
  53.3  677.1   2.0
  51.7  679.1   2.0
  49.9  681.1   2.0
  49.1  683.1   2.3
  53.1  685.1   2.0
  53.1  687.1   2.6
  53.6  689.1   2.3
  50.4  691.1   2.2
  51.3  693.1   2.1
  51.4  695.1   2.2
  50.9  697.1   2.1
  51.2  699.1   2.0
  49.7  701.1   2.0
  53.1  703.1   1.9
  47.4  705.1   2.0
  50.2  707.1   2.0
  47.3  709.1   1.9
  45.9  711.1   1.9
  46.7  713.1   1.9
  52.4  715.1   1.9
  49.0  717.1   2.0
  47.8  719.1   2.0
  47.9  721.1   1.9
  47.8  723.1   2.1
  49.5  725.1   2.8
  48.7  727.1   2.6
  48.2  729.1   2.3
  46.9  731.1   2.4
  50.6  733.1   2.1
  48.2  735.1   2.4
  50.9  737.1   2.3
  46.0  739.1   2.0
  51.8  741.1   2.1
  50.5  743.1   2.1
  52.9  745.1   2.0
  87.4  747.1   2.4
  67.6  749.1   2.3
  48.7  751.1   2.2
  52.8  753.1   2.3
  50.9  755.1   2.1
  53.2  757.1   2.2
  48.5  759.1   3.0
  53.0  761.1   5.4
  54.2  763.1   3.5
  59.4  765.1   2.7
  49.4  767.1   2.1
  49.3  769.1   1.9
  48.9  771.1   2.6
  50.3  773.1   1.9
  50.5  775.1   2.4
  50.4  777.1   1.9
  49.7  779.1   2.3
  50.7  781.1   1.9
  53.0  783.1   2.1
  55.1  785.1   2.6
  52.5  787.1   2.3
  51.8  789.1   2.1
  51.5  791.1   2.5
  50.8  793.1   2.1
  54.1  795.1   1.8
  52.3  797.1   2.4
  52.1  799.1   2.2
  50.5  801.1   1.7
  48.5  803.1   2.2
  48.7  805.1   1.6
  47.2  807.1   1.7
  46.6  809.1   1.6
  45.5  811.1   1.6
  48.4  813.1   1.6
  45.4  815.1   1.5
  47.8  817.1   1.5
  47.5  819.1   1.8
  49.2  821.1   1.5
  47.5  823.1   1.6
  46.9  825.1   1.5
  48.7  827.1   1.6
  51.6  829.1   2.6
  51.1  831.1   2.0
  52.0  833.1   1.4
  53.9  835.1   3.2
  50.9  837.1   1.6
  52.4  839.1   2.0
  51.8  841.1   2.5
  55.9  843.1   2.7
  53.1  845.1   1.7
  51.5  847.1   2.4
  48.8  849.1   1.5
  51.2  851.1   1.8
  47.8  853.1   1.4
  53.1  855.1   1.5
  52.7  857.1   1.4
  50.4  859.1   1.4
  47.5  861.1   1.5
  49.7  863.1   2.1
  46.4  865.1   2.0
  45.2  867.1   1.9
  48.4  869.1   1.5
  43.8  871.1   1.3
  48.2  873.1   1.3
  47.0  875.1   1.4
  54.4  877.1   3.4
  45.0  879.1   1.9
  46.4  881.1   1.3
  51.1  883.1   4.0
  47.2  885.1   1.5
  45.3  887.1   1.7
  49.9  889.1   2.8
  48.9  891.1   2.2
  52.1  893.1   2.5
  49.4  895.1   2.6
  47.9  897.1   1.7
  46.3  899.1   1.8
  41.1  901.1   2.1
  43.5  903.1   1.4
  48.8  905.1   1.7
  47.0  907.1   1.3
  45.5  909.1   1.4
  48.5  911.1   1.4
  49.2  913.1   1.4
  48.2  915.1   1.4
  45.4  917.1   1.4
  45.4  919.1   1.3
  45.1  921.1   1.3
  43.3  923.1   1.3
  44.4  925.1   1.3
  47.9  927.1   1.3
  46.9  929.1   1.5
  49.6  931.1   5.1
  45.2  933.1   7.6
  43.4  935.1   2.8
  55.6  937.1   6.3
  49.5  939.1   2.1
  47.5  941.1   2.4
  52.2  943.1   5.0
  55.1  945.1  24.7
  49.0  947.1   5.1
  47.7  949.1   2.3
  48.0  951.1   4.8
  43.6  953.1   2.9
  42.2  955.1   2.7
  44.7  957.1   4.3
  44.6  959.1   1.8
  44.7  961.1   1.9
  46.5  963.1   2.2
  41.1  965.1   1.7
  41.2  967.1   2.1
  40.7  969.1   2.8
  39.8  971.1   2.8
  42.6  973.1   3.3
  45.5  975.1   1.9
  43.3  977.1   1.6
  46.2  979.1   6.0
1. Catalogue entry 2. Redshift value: 0.137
